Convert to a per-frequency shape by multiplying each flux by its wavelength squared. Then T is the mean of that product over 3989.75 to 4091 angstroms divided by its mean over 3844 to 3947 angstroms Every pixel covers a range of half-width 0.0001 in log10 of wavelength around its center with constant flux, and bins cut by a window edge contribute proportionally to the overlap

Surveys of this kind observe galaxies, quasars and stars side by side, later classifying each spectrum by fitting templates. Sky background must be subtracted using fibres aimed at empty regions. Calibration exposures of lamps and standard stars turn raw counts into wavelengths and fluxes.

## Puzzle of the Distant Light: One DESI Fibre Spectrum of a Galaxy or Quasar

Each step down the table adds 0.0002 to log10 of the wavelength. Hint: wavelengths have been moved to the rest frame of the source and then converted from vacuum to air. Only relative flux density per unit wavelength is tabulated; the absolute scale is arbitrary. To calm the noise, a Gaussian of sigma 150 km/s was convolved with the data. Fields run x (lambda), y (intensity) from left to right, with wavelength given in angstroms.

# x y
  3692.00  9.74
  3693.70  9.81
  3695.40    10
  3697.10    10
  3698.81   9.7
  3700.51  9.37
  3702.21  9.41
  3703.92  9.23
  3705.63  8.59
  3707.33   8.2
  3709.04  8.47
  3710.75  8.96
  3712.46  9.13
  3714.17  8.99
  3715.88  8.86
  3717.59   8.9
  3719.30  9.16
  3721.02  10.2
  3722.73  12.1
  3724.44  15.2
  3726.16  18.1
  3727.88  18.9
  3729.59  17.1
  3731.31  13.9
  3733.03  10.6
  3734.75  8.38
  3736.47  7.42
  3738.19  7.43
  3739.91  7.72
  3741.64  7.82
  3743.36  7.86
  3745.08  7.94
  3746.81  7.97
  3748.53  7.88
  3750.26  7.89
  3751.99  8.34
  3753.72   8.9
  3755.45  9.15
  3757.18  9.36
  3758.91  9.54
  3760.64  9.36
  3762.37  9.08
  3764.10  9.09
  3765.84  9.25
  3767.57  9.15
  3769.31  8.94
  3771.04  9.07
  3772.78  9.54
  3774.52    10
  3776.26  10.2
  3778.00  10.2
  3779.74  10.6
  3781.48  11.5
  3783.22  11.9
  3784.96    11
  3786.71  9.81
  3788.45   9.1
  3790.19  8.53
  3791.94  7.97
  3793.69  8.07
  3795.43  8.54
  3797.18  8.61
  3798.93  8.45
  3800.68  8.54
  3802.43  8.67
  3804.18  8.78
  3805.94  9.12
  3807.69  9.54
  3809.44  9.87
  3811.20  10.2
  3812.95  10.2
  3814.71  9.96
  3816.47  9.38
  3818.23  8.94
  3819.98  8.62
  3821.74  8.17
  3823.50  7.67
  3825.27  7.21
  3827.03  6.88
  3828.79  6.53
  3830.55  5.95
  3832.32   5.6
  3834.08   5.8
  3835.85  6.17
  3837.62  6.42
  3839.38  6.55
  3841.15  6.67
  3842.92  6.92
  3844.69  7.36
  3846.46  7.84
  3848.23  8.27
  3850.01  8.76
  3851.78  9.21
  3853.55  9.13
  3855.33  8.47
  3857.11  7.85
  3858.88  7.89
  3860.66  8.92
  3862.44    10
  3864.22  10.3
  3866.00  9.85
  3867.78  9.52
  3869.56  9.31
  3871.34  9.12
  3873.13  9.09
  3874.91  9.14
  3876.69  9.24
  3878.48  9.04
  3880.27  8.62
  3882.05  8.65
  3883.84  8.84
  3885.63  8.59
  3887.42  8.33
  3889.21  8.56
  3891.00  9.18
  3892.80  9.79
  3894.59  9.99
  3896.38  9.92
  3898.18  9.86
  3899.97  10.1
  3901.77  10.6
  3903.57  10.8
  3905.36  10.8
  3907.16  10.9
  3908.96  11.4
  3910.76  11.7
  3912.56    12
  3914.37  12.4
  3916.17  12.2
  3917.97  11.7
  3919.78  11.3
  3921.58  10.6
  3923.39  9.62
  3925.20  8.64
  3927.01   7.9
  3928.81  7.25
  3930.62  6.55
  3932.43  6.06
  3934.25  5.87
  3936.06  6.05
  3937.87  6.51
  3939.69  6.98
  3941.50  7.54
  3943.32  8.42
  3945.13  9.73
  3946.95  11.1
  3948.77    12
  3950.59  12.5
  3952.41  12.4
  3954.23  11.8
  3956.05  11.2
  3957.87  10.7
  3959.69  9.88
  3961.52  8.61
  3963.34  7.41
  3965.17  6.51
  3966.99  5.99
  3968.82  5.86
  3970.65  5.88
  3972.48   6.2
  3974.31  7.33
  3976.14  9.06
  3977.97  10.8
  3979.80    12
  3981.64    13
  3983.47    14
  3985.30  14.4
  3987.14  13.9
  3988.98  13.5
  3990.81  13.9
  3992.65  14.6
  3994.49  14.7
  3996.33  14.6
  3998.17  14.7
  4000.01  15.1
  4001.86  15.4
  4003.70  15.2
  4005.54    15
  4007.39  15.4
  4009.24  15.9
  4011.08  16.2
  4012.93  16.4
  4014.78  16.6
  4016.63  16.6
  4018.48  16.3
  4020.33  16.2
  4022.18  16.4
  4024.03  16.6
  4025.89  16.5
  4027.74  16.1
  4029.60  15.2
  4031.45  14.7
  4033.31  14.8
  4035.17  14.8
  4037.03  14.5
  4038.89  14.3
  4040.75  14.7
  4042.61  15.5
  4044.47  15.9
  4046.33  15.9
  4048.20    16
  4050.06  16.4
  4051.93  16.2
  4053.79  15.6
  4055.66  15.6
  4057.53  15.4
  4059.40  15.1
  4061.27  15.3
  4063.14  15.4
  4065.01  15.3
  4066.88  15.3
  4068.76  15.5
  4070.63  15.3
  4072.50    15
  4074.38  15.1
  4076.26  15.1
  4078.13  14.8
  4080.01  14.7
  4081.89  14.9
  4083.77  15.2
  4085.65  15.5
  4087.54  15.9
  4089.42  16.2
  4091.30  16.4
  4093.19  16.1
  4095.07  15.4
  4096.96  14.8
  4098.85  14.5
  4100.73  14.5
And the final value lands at 1.81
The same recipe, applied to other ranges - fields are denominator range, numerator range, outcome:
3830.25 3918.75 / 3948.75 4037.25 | 1.52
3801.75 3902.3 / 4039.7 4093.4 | 2.01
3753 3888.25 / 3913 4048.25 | 1.51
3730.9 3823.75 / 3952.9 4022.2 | 1.53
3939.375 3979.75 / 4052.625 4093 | 1.79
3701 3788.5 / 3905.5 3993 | 1.11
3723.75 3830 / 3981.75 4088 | 1.83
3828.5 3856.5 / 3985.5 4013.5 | 2.23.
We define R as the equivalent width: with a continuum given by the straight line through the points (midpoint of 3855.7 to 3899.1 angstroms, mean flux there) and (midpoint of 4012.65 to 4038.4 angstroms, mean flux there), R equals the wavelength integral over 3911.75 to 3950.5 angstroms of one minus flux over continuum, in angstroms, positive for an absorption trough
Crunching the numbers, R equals 7.9 angstroms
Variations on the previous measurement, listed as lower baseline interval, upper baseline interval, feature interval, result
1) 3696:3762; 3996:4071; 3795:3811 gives 3.27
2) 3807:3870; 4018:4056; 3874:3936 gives 6.39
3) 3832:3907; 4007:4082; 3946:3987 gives 8.17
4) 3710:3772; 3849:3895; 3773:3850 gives 7.70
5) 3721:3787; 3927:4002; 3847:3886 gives 4.61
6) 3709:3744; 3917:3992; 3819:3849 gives 9.49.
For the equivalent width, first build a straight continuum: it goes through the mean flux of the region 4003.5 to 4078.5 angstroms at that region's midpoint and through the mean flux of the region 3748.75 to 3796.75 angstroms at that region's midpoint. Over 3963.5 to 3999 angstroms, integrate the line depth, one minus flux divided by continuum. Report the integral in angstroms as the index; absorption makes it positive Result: 8.06 angstroms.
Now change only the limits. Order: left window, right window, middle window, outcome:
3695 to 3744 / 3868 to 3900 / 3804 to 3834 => 4.16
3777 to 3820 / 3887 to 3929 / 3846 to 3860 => 2.02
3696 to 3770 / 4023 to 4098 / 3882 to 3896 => 3.85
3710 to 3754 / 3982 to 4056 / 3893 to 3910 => 3.57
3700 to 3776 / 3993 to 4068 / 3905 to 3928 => 4.22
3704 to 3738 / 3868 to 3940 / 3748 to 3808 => 7.05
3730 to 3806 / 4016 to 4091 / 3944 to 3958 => 1.91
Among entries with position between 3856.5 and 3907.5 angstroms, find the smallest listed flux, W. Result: 7.85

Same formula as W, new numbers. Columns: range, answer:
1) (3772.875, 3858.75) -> 5.6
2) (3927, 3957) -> 5.87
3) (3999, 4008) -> 15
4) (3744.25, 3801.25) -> 7.88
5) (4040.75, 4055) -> 14.7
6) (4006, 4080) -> 14.3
